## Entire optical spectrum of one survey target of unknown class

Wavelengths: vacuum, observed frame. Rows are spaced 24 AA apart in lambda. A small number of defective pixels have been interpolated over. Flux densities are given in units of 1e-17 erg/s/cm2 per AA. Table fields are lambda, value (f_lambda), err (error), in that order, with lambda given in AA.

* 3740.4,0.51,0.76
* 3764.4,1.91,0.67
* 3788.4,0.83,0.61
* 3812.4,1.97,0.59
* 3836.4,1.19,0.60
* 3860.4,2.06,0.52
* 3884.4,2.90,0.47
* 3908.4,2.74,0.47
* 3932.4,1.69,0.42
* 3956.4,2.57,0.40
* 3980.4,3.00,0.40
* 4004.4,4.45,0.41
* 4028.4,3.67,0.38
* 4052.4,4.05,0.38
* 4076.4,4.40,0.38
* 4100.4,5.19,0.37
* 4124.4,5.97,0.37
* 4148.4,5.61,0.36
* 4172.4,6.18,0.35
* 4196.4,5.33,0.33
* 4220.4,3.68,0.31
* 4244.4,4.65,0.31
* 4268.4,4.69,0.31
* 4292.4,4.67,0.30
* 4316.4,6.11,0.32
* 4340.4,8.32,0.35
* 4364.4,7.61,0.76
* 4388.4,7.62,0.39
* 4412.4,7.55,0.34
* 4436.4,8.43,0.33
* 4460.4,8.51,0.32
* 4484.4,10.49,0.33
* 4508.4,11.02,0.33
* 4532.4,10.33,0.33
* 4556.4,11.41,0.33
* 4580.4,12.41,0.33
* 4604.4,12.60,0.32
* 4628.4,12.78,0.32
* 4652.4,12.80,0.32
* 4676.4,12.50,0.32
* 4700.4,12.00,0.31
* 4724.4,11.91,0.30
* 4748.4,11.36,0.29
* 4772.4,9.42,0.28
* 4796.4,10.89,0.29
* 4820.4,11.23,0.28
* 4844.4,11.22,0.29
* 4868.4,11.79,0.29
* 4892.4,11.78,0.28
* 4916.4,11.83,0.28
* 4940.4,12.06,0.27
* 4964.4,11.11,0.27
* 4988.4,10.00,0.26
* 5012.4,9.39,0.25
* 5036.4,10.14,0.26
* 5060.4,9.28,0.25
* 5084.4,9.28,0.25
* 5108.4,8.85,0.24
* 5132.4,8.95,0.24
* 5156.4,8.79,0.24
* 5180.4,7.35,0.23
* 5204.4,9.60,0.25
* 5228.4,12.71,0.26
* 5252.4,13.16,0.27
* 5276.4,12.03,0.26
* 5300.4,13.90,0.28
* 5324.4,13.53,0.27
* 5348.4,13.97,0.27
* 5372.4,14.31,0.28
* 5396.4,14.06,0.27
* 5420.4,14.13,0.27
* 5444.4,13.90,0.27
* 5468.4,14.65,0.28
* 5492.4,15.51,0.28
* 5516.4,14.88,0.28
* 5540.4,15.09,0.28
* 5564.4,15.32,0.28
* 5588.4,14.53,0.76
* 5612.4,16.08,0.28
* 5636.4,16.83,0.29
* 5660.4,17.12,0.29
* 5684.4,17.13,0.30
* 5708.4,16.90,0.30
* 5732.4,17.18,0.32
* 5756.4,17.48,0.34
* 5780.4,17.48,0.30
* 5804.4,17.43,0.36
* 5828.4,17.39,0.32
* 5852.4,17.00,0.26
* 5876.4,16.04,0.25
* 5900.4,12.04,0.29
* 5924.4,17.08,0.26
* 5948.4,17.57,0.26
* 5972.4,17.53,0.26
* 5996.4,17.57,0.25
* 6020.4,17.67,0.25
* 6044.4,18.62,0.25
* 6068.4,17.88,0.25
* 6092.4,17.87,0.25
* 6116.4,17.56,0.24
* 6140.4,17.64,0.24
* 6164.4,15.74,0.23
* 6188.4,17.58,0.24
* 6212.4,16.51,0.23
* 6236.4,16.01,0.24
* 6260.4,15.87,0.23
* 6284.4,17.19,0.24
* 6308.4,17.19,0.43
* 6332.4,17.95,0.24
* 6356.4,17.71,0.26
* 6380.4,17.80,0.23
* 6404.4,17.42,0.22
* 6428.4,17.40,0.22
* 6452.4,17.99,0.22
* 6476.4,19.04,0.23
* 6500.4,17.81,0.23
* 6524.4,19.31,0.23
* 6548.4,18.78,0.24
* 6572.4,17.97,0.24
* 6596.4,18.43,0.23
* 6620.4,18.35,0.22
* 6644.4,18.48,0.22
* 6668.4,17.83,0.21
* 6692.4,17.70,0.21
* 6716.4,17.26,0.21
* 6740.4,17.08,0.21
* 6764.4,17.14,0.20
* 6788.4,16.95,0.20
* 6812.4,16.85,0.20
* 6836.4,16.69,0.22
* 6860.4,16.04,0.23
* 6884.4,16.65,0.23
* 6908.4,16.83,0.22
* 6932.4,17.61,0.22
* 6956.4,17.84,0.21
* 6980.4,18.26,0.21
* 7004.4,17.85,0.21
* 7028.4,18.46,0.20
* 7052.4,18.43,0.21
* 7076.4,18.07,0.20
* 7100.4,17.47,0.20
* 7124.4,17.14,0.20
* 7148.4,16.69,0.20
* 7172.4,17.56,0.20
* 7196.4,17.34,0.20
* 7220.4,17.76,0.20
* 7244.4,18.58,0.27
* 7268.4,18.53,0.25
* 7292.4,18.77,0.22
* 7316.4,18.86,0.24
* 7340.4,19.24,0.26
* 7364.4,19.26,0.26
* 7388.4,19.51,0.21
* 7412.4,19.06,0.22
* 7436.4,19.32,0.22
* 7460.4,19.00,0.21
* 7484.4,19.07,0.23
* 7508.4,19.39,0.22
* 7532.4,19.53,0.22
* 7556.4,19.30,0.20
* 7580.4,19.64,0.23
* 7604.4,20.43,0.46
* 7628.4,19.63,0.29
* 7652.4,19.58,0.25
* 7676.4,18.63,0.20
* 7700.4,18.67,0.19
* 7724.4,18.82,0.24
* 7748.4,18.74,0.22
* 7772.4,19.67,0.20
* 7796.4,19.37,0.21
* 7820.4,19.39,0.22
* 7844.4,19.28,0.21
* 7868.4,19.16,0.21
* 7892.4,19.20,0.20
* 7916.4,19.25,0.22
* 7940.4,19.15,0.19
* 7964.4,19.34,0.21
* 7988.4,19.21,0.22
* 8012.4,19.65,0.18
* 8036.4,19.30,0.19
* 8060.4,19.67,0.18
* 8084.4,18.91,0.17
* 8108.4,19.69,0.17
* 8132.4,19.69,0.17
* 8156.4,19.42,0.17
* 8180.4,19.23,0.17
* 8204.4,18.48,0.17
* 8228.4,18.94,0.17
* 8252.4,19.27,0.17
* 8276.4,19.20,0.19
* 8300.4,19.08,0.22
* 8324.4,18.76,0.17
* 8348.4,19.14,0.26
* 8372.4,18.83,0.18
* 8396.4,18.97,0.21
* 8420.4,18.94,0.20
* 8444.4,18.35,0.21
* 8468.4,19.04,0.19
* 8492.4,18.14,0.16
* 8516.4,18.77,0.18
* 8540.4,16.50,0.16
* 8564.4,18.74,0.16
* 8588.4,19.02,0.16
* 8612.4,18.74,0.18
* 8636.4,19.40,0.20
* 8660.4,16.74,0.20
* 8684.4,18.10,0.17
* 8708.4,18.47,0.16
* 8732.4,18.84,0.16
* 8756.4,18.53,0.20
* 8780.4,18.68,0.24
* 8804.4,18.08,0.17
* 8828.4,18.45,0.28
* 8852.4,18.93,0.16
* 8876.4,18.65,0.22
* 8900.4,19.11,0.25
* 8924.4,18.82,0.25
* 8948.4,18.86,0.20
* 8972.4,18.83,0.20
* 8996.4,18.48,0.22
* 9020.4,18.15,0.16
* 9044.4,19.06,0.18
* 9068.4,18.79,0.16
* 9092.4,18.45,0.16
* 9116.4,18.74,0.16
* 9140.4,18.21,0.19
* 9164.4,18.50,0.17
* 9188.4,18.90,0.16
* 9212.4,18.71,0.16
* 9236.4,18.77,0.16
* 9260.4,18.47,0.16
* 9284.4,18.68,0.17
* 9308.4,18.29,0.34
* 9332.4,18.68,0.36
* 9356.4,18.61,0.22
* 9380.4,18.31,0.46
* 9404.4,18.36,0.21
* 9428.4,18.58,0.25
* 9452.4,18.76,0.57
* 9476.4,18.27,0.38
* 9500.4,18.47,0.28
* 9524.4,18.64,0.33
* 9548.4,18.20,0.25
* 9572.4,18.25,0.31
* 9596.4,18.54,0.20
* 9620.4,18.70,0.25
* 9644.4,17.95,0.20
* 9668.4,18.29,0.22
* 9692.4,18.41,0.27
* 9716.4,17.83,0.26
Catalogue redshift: 0.00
